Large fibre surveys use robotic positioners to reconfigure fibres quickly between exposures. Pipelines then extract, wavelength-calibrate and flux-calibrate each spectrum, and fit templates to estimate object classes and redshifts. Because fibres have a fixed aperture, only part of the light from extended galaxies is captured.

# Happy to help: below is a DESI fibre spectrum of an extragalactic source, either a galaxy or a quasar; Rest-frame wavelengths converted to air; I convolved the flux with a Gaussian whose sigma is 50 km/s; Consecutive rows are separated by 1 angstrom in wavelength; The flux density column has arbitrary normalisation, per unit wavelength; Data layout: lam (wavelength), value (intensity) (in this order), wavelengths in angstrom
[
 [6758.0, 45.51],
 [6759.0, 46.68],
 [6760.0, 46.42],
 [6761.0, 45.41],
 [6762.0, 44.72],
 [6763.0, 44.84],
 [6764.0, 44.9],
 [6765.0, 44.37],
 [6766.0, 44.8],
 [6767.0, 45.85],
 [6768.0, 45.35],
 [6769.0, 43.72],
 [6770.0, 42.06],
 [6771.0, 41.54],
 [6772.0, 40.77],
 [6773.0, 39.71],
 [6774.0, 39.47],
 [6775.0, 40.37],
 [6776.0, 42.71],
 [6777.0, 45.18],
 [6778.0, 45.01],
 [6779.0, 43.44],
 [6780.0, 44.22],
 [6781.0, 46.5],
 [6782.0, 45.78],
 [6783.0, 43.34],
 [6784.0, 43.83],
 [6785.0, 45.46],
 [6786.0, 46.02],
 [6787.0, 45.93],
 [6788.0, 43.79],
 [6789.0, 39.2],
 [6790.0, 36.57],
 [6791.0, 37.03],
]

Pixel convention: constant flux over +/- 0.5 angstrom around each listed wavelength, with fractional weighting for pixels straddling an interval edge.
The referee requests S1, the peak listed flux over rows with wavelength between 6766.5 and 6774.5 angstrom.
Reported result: 45.85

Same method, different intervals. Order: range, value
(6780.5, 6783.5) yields 46.5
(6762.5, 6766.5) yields 44.9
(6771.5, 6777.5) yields 45.18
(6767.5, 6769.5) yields 45.35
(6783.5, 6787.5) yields 46.02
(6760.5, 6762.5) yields 45.41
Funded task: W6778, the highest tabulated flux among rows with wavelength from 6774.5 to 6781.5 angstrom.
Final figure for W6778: 46.5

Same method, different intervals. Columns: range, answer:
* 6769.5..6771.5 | 42.06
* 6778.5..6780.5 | 44.22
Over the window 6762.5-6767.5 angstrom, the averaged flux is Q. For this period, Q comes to 45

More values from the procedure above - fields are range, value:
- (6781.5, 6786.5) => 44.9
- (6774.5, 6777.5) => 42.8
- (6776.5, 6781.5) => 44.9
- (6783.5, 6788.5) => 45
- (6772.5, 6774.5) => 39.6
